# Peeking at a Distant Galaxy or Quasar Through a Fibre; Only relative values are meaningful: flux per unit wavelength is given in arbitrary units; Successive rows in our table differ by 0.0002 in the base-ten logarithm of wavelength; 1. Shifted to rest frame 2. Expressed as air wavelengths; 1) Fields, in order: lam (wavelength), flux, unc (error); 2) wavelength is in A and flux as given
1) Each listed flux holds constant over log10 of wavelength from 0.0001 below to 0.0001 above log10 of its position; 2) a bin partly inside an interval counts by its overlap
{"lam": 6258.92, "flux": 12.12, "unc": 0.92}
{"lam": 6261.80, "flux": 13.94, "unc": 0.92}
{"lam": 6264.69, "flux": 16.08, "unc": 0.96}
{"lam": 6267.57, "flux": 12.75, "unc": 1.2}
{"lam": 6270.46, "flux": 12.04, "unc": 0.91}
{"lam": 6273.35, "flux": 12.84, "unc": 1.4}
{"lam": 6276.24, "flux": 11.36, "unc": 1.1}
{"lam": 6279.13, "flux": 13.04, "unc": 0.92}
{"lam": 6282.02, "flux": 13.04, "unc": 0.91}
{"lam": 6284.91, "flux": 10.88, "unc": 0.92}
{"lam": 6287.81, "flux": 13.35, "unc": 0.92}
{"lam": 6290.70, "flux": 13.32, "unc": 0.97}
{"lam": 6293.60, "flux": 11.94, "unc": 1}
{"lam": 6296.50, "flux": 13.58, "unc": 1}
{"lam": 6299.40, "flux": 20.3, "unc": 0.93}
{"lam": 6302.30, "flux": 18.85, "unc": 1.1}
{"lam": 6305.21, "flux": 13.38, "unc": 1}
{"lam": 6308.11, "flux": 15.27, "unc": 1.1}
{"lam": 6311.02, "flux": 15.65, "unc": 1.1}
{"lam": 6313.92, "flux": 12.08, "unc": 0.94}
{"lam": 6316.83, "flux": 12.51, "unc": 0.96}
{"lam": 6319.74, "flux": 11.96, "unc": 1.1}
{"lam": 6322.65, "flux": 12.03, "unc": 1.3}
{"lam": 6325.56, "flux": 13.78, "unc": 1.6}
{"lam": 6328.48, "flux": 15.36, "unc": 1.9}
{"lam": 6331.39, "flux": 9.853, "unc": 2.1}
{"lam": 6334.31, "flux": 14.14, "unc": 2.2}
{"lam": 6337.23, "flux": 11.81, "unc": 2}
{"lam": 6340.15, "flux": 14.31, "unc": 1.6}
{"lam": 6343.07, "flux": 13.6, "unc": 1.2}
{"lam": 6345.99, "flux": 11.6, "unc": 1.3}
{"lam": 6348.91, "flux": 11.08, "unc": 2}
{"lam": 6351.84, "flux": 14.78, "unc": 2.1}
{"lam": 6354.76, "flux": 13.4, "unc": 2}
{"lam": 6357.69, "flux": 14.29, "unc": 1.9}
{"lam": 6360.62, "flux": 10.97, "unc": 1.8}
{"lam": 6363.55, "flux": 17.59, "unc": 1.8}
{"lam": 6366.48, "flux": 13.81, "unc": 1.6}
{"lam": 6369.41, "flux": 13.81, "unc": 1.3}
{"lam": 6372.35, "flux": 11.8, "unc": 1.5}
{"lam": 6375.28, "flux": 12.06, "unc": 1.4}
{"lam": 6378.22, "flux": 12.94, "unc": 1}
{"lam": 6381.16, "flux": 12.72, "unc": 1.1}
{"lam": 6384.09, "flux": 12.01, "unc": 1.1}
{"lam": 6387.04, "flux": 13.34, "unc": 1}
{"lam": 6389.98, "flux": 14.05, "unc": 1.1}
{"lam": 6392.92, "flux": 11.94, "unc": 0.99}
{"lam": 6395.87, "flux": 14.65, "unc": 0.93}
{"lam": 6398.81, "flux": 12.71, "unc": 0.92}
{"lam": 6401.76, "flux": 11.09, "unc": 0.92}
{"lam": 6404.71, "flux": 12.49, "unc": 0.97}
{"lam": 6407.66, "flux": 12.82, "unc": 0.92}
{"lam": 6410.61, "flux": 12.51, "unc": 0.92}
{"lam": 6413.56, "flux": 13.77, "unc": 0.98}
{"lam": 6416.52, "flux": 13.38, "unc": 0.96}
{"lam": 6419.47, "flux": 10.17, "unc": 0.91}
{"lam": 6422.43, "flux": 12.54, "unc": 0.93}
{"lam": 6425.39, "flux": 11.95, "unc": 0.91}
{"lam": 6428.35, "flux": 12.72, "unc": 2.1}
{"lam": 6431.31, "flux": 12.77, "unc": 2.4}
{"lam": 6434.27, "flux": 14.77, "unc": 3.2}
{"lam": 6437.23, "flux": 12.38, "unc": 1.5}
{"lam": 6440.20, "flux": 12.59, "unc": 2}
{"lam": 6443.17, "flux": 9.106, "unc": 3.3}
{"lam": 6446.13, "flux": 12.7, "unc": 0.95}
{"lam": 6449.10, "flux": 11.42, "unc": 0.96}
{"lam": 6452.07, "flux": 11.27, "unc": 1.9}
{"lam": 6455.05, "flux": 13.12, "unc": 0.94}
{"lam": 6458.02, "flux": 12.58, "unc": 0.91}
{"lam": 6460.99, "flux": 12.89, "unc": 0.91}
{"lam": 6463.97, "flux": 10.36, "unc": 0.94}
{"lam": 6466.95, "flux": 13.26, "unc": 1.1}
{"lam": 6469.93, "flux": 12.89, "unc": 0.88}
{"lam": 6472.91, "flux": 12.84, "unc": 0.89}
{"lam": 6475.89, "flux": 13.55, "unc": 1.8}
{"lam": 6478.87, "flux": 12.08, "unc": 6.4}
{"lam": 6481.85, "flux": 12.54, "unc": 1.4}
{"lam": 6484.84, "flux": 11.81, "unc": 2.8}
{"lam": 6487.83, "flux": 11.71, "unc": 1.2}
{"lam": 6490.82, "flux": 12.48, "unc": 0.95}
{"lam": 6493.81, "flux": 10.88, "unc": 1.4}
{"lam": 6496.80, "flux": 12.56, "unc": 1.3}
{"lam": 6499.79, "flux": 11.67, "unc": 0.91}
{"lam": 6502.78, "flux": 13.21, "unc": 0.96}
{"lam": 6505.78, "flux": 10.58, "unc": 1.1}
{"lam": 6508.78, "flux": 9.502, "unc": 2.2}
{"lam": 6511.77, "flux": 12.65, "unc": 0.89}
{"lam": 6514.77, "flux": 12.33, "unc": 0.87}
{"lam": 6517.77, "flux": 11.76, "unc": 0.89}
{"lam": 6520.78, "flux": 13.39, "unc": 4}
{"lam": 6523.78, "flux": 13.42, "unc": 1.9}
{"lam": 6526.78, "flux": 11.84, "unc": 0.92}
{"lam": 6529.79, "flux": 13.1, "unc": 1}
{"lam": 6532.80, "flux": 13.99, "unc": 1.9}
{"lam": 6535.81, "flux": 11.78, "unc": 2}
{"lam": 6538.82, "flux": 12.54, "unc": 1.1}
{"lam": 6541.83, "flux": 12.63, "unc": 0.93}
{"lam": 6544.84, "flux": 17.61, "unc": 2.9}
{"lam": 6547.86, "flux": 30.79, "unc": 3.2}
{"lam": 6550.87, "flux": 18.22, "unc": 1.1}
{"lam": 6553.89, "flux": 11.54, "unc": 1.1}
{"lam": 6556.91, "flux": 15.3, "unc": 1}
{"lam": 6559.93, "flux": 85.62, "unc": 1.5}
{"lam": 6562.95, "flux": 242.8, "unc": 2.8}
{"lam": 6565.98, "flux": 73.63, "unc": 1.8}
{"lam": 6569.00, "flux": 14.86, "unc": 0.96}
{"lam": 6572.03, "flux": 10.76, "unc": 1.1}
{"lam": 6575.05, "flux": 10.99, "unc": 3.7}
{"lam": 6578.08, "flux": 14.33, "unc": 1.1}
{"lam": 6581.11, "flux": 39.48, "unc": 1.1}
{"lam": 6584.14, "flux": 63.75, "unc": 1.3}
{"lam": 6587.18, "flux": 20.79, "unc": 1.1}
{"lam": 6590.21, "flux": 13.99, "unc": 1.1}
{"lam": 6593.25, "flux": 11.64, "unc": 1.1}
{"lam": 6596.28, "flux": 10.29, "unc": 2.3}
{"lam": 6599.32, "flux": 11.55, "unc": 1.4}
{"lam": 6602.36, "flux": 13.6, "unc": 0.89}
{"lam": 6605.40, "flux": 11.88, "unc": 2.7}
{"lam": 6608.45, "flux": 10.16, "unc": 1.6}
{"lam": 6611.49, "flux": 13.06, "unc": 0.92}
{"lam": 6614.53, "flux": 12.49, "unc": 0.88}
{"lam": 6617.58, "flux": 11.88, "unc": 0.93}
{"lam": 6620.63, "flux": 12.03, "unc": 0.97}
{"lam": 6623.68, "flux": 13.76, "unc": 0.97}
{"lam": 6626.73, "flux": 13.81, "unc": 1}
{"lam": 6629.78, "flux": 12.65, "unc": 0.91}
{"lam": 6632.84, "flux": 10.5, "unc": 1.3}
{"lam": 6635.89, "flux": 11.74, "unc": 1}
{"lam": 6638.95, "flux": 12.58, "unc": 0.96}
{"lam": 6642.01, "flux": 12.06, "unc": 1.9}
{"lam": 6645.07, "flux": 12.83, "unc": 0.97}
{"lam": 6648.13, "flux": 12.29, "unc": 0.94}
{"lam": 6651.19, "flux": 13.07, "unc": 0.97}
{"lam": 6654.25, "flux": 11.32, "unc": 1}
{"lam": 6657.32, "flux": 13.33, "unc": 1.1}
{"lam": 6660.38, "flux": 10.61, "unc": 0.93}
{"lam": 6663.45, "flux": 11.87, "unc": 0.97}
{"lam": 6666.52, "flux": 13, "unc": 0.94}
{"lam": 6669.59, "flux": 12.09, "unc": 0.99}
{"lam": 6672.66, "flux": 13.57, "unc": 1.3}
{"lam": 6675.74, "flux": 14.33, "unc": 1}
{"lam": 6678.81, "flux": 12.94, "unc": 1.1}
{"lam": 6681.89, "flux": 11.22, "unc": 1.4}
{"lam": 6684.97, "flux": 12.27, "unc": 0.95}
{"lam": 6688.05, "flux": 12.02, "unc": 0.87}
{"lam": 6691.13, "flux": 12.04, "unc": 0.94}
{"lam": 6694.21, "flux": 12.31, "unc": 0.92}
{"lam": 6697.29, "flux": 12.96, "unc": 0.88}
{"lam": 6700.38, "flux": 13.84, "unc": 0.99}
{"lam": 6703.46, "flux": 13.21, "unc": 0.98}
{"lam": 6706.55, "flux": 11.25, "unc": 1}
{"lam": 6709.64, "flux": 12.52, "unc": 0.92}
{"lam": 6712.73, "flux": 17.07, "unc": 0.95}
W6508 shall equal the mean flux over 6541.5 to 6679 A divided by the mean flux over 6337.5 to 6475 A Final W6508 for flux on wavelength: 1.81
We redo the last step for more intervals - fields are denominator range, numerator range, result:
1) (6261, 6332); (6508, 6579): 2.16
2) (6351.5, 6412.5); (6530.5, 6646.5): 1.91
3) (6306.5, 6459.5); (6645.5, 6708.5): 0.97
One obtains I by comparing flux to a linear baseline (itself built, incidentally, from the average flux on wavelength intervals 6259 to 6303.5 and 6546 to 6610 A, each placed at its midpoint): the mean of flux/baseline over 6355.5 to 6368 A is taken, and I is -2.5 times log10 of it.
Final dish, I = 0.35 mag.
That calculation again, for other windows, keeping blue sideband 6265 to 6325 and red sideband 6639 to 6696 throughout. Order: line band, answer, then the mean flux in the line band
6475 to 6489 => 0.06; 12.3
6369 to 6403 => 0.05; 12.7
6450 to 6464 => 0.07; 12.2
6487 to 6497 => 0.10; 11.8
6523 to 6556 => -0.19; 15.3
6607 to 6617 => 0.06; 11.9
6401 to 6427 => 0.07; 12.3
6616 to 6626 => -0.01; 12.7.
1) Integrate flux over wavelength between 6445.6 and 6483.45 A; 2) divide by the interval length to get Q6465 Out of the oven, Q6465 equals 12.4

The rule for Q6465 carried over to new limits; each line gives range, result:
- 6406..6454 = 12.3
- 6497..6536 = 12.3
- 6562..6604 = 36.6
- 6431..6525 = 12.2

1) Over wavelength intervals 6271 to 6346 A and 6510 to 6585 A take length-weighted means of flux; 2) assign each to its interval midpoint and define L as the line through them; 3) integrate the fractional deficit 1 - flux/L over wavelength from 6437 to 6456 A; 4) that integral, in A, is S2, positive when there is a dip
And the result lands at 9.6 A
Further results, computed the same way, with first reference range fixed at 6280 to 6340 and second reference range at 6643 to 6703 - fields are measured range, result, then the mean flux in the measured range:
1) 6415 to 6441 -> 1.4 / 12.6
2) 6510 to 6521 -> 0.6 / 12.4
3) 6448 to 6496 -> 3.3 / 12.2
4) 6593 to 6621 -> 1.9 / 11.9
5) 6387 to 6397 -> -0.1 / 13.5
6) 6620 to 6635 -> 0.2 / 12.5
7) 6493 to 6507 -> 1.3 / 11.9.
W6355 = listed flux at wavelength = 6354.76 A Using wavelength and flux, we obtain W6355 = 13.4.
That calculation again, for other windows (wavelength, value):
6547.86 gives 30.79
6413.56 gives 13.77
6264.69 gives 16.08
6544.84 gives 17.61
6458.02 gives 12.58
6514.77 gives 12.33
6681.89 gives 11.22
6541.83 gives 12.63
